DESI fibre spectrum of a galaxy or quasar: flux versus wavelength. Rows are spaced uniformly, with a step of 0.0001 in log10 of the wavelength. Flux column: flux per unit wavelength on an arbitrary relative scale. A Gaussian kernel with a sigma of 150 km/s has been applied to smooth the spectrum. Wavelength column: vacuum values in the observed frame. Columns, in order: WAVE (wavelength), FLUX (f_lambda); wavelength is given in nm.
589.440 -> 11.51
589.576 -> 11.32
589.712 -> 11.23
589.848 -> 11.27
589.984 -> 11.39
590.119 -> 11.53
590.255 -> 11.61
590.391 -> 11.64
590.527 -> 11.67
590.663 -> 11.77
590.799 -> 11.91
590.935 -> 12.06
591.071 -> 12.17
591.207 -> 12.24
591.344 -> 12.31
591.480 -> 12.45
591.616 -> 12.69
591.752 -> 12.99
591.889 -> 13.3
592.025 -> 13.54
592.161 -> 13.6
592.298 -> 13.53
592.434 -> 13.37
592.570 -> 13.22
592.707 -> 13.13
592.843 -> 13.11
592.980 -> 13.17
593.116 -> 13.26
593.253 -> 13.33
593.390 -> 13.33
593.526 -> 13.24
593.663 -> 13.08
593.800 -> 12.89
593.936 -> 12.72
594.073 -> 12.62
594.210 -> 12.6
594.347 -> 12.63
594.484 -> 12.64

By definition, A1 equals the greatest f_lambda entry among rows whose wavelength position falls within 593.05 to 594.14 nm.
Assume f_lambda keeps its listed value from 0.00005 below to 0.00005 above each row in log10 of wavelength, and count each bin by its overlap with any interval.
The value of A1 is 13.33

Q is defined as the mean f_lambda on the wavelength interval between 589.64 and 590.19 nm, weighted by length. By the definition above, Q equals 11.4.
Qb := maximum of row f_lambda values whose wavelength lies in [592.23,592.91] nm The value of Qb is 13.53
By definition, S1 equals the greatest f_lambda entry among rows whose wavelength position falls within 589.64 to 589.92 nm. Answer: 11.27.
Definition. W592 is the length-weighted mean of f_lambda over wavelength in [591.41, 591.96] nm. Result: 12.9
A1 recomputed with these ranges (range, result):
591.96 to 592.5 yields 13.6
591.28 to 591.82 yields 12.99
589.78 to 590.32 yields 11.61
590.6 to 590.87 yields 11.91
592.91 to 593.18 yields 13.26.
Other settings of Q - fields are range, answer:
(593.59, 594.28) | 12.8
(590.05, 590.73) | 11.7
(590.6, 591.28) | 12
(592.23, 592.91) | 13.3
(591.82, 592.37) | 13.5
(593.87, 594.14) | 12.7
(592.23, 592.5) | 13.5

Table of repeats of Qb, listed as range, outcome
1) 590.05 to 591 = 12.06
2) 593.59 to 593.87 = 13.08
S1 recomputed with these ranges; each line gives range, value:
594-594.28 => 12.62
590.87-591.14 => 12.17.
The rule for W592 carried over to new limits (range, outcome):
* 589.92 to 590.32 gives 11.5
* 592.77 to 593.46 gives 13.2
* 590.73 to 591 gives 12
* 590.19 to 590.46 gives 11.6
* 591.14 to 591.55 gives 12.3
